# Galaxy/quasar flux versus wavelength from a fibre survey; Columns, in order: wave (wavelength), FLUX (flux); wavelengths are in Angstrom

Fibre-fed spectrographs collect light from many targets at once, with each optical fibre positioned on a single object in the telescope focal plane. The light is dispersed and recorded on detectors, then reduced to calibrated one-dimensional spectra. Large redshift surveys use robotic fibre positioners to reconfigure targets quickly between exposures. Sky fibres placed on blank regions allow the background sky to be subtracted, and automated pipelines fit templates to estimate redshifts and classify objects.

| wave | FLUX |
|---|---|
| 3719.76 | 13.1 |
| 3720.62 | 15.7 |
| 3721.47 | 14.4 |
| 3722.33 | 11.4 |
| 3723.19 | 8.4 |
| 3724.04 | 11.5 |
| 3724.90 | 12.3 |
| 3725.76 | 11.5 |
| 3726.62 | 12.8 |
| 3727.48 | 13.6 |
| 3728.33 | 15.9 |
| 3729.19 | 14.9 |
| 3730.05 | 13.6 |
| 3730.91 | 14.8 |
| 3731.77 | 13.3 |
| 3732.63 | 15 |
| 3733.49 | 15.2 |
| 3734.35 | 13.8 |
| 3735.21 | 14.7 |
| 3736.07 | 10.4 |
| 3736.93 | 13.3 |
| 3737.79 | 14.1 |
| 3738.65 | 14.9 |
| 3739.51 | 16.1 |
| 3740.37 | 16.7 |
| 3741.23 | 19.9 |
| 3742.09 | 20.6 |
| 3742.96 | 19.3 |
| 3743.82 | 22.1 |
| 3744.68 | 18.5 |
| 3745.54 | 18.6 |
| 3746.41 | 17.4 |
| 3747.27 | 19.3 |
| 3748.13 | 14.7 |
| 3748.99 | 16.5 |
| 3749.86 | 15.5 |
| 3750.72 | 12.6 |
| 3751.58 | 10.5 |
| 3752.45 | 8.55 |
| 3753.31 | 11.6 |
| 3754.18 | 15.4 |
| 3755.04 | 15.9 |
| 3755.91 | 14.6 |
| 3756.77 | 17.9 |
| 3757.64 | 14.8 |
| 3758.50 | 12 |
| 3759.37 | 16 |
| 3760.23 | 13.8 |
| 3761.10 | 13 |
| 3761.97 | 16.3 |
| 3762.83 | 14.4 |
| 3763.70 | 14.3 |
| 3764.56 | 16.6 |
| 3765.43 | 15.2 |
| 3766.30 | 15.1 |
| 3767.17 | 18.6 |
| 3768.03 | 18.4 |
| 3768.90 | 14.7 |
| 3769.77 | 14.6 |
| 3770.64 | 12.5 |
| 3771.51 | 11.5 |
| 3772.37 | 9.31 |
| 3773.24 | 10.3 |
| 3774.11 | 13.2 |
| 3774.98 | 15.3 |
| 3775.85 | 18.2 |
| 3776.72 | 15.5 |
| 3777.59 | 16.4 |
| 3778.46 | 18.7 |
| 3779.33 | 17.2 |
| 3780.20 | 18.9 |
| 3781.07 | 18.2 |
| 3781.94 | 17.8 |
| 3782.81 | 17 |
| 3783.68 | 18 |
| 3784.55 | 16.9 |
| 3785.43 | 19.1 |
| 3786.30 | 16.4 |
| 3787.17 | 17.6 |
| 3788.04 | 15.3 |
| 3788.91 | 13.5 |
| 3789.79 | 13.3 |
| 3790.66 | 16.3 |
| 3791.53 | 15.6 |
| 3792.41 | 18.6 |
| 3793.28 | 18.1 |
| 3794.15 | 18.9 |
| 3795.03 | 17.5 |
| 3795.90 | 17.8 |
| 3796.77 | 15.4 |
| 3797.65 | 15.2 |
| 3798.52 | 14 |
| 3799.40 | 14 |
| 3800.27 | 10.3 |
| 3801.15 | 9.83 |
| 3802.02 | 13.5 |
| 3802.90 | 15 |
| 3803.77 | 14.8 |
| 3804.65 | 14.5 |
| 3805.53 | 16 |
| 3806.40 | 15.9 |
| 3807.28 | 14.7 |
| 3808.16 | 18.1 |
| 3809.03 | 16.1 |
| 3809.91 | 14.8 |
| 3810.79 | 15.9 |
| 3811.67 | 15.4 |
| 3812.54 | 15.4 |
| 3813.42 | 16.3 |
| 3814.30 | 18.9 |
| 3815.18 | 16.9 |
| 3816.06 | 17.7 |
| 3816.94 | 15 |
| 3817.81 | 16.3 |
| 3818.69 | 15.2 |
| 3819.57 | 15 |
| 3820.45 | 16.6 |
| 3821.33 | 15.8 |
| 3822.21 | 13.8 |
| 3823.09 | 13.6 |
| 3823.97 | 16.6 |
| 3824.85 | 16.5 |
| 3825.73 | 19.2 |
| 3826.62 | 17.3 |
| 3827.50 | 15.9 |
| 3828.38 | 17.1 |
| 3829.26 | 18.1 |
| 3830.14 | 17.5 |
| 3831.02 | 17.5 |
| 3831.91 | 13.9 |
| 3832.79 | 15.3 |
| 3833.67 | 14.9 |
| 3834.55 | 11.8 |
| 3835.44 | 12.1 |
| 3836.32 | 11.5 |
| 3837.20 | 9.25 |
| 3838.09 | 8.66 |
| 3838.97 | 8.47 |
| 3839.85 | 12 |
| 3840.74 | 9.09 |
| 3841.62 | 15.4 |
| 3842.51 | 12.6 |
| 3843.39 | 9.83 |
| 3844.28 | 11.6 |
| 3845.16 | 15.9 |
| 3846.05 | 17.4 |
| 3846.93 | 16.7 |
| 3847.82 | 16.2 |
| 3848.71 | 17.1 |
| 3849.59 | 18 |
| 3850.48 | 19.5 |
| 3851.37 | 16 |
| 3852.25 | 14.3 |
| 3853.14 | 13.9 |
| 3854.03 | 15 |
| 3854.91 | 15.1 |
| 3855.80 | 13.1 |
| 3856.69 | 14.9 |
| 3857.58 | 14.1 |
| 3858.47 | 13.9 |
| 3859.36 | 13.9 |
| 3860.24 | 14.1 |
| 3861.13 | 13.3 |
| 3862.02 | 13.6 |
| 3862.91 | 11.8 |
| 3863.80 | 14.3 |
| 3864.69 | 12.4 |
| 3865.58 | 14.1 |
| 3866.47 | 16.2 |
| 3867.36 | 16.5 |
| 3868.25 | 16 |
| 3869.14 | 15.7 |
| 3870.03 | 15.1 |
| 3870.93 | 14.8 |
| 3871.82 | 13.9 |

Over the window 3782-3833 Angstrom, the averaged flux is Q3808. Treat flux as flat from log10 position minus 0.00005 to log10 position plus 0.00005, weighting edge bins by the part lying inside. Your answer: 16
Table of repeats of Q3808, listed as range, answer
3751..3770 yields 14.6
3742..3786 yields 15.7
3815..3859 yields 14.8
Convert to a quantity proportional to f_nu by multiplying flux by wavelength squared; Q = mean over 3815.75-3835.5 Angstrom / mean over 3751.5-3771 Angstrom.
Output 1.12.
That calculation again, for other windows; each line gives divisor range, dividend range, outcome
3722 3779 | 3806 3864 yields 1.05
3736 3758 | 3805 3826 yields 1.05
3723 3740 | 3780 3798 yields 1.28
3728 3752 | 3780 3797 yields 1.10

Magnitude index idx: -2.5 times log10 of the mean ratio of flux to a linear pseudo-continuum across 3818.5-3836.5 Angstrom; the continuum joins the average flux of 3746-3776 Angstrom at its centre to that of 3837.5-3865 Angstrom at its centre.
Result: -0.11 mag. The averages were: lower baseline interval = 14.5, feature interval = 15.5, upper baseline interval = 13.9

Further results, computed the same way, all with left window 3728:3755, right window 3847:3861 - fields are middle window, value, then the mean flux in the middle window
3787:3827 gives -0.025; 15.7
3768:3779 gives 0.072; 14.4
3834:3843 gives 0.344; 11.1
